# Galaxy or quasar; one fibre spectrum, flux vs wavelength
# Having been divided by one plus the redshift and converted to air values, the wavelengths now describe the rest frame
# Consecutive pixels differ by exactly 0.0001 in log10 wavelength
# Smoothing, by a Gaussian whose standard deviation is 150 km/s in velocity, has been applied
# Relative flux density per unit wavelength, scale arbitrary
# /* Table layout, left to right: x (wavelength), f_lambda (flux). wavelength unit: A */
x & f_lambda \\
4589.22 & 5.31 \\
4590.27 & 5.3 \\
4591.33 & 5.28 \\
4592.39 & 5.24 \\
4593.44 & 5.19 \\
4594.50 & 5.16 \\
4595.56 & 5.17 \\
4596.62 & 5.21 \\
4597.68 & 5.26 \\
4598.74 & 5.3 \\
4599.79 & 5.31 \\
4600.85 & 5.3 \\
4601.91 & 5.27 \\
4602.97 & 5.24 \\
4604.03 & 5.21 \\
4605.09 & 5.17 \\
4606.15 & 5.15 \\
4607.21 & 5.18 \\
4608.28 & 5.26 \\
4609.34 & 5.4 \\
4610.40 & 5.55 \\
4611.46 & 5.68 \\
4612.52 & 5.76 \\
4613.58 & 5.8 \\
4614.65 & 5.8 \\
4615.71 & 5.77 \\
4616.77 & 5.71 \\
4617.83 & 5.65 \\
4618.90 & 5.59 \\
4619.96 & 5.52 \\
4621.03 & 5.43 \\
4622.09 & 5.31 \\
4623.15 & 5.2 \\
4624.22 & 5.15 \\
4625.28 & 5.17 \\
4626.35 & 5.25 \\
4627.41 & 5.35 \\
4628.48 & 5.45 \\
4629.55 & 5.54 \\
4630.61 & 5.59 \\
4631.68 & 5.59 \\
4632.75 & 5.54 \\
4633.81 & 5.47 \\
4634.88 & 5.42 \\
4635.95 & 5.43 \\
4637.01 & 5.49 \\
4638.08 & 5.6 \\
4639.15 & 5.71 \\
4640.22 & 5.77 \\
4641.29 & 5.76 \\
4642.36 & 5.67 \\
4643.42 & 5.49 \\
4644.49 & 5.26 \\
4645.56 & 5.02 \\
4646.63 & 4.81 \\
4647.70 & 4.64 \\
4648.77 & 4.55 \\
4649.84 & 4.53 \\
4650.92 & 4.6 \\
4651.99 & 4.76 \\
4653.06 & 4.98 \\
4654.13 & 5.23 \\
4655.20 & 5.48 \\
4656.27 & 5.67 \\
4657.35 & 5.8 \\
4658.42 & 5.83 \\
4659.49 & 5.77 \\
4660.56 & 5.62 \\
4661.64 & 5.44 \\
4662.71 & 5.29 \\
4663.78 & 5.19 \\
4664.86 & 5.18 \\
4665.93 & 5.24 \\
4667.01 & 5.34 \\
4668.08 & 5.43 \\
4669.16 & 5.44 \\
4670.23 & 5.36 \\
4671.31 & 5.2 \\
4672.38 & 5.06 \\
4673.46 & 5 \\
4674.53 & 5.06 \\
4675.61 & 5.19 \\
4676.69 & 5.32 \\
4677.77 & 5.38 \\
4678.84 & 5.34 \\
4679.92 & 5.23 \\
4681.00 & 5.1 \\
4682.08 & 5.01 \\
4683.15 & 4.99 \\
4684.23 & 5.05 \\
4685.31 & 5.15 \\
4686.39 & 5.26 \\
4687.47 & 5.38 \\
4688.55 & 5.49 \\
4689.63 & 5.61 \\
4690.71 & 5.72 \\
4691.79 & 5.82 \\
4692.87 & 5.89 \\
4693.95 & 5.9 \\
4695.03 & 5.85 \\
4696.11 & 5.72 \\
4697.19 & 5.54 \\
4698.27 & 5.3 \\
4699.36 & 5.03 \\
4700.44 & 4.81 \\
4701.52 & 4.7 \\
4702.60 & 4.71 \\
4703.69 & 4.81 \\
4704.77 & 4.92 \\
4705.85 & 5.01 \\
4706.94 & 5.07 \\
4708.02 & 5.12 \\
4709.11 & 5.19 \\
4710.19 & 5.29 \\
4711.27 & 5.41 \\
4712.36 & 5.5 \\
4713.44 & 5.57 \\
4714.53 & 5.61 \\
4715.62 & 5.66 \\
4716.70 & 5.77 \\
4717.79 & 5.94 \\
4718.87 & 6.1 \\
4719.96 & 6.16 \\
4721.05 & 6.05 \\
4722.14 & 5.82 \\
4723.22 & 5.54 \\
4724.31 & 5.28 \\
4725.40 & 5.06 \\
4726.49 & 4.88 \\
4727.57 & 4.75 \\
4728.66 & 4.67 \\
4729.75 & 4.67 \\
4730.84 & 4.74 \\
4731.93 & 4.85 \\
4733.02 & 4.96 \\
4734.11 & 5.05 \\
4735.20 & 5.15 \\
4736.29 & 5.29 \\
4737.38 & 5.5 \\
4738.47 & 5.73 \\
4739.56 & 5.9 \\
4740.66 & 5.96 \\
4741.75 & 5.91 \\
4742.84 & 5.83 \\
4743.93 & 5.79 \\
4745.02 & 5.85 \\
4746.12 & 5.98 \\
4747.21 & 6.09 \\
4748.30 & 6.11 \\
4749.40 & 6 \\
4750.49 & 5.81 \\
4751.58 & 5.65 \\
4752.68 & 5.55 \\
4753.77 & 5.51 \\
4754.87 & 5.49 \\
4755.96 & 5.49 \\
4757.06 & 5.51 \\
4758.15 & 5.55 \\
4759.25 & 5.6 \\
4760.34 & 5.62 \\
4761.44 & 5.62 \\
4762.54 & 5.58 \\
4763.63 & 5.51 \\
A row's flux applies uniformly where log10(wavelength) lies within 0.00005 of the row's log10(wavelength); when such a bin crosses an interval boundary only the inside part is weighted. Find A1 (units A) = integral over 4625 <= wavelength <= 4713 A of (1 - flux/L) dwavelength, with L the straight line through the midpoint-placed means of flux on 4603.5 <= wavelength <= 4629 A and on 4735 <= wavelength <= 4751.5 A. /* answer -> 4.5 A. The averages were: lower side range 5.44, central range 5.3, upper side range 5.8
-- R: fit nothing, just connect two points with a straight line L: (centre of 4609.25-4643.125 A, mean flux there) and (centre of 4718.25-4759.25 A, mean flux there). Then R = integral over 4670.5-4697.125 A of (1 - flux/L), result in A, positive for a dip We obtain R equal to 0.78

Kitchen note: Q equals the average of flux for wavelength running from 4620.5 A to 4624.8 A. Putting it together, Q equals 5.28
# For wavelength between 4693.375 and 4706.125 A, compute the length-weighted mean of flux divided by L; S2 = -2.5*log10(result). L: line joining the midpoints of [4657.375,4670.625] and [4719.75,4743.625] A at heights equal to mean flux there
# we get 0.04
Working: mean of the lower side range 5.45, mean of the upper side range 5.35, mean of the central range 5.2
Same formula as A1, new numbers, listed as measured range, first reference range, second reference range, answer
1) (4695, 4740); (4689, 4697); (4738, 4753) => 4.1 A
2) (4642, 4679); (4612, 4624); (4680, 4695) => 1.7 A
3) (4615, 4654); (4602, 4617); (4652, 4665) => 0.9 A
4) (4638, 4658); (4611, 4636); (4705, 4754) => 1.0 A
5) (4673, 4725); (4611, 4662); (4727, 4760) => 0.8 A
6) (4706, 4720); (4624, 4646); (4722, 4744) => -0.6 A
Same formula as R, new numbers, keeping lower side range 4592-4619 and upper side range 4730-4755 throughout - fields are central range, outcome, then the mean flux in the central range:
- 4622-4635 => 0.09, 5.39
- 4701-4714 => 1.00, 5.11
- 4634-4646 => -0.15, 5.51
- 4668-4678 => 0.47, 5.23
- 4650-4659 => 0.33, 5.26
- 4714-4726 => -0.36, 5.72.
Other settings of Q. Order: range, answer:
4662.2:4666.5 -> 5.22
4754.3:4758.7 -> 5.51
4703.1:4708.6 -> 4.98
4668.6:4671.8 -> 5.33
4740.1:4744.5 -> 5.87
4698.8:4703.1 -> 4.81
